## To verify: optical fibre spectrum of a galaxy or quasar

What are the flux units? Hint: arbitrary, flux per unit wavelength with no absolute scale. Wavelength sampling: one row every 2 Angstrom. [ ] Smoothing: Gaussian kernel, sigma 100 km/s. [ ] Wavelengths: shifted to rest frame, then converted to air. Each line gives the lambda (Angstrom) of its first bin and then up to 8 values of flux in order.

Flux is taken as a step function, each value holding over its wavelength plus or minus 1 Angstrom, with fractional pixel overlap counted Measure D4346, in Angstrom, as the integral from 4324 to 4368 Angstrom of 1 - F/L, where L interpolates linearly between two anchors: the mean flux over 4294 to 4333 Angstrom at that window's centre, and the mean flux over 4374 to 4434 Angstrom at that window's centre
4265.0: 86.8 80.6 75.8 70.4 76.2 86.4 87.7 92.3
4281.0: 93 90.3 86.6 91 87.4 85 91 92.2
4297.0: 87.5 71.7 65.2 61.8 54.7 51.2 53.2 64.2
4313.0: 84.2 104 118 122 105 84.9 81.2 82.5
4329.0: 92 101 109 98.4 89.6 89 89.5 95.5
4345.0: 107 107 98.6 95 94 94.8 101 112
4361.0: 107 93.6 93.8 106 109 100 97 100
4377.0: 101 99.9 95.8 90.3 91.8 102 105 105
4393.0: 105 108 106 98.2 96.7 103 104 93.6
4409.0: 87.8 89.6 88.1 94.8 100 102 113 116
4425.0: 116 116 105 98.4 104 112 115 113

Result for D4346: -3.5 Angstrom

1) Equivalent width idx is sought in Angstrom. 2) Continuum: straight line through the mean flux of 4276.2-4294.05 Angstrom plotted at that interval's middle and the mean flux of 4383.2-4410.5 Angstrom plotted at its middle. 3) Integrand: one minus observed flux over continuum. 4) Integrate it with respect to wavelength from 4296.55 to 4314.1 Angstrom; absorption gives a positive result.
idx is 5.0 Angstrom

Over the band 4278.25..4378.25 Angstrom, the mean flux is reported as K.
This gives 91.6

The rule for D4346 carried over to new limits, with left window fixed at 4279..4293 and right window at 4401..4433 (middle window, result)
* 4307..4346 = 0.5 Angstrom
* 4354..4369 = -0.8 Angstrom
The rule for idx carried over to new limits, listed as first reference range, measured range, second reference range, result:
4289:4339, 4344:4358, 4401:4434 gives -1.28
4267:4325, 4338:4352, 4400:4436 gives -1.00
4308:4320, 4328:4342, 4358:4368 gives 0.05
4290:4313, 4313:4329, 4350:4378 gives -3.62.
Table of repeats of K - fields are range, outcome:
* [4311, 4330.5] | 95.5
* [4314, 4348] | 98.6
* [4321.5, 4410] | 98.3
